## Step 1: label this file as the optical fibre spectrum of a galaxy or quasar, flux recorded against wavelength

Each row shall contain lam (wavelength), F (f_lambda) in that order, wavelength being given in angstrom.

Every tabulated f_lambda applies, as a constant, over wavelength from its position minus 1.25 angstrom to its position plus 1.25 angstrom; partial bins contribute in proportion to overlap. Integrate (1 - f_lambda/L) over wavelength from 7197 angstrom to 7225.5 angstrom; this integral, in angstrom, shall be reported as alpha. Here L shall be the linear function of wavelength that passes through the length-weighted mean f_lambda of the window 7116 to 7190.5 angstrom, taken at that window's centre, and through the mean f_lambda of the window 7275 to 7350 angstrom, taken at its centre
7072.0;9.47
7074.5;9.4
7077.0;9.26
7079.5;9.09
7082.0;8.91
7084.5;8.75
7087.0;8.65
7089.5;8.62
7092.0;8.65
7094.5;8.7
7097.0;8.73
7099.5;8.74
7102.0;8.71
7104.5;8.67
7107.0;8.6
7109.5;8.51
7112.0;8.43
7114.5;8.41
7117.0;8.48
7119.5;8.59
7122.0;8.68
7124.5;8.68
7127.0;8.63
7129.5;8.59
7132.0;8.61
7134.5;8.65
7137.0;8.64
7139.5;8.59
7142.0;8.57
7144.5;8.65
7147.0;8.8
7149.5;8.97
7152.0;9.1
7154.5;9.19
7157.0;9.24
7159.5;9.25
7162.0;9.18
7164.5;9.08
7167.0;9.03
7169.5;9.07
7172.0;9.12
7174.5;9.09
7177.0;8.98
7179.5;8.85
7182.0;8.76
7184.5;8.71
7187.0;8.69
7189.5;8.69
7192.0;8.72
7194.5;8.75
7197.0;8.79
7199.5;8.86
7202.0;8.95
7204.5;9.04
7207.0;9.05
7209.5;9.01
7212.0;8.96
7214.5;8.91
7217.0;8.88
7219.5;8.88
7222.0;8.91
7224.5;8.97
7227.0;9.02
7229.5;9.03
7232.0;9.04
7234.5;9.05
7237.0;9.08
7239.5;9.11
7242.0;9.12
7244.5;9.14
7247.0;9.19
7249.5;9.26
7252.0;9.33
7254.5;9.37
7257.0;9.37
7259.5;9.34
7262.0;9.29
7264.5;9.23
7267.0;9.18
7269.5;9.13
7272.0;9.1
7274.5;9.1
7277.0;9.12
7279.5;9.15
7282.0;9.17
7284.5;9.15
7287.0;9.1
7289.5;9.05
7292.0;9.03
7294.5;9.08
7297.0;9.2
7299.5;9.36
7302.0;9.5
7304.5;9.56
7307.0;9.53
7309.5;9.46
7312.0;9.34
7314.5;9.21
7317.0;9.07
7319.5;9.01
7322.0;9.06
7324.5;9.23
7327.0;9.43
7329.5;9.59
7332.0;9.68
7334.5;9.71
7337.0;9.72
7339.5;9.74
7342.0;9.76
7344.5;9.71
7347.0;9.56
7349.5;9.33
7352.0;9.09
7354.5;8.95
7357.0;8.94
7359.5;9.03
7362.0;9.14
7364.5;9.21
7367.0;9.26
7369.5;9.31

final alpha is 0.3 angstrom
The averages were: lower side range 8.84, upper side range 9.35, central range 8.94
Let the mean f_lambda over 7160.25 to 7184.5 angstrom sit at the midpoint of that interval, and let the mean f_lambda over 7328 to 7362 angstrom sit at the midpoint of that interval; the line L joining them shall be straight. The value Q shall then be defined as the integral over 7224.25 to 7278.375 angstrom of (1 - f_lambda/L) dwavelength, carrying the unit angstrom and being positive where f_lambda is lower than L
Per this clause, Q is 0.22 angstrom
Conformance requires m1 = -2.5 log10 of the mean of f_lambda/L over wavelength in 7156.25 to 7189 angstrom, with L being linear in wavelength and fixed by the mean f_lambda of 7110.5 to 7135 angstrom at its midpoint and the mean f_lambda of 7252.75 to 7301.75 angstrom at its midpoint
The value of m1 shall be -0.03 mag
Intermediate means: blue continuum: 8.57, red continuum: 9.19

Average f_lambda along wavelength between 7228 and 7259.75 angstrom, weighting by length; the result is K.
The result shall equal 9.18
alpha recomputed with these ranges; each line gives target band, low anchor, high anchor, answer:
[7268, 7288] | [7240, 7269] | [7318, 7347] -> 0.4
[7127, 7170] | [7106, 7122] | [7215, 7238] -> -1.1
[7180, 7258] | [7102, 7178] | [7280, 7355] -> 0.5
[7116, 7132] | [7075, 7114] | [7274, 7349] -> 0.4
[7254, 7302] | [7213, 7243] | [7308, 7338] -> 0.0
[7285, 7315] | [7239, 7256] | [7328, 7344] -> 0.7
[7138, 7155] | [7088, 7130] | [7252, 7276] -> -0.1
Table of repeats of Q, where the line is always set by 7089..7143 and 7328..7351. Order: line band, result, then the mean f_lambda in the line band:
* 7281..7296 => 0.5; 9.1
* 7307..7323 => 0.5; 9.22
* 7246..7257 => -0.1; 9.3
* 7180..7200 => 0.5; 8.75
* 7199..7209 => 0.0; 8.99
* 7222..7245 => 0.2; 9.05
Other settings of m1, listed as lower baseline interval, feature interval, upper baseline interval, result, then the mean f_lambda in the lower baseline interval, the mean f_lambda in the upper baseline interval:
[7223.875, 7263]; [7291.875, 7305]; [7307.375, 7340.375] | 0.00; 9.17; 9.4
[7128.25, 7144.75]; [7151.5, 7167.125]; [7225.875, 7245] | -0.05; 8.61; 9.07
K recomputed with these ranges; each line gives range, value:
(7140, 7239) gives 8.95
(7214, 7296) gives 9.12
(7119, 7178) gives 8.88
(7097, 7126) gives 8.6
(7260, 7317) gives 9.23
